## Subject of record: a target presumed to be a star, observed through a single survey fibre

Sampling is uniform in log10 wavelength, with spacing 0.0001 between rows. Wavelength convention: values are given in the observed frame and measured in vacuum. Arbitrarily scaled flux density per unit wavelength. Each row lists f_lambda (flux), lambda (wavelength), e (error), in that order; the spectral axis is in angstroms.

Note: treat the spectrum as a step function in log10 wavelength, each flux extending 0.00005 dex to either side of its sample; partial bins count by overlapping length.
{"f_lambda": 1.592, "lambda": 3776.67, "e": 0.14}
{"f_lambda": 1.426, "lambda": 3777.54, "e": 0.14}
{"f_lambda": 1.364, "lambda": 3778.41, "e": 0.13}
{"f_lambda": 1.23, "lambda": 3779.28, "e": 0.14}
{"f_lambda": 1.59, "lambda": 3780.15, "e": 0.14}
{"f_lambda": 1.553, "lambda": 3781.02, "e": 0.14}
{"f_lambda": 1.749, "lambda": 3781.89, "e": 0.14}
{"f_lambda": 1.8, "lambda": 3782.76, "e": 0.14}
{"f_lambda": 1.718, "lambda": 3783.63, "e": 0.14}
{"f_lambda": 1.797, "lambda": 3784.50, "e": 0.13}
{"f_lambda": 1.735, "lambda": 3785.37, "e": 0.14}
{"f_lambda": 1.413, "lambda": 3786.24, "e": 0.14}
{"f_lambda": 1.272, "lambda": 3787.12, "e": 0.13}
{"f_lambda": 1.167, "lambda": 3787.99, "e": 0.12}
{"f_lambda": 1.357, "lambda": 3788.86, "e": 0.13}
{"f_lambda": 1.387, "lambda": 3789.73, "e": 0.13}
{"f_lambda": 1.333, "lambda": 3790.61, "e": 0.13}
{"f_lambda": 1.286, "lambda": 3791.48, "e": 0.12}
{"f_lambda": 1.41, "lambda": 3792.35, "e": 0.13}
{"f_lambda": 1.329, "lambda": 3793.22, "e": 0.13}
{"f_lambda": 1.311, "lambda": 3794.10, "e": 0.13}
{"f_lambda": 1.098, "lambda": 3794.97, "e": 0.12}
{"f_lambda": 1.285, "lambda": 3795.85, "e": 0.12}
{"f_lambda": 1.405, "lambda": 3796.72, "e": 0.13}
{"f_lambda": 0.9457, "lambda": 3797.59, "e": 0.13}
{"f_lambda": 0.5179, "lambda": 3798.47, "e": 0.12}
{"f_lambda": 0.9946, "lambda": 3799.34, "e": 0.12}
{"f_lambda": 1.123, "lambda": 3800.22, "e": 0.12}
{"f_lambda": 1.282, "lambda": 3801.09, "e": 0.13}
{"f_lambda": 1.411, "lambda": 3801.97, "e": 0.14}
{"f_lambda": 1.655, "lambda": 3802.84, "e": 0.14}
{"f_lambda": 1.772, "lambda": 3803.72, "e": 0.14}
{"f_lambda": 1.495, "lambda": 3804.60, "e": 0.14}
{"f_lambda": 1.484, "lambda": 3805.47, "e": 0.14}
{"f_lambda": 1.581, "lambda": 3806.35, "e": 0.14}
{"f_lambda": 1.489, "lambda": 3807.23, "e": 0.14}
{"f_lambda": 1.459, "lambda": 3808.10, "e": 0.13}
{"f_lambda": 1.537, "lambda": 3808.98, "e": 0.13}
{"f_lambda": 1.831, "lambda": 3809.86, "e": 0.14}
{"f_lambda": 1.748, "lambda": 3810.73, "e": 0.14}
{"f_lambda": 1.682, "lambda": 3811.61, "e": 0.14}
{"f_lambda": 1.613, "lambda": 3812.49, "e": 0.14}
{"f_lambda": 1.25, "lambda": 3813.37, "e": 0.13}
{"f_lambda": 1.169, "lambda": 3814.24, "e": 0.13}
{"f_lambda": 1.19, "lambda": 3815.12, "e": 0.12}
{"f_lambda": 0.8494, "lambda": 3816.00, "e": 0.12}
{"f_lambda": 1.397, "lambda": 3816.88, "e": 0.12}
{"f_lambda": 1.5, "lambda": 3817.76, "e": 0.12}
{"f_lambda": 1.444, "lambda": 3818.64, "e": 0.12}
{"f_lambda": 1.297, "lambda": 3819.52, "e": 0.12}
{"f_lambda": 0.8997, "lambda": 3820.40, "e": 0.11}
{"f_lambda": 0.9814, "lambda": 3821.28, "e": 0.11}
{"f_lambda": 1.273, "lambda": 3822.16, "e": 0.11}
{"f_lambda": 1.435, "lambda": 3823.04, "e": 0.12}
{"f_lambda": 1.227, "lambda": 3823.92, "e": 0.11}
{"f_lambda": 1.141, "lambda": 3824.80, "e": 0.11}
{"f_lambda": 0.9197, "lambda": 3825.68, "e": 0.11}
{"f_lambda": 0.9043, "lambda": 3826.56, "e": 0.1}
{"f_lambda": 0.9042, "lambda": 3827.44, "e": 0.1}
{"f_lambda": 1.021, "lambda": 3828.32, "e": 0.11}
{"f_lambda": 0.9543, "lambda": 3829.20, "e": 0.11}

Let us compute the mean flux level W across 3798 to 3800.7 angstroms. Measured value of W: 0.886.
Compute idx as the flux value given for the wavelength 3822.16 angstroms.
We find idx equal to 1.273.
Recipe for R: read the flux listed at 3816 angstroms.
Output 0.8494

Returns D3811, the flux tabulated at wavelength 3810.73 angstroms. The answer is 1.748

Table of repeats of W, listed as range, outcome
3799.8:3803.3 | 1.37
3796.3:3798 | 1.18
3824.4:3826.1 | 1.03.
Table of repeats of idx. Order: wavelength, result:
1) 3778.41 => 1.364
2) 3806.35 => 1.581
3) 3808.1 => 1.459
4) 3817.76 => 1.5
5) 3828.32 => 1.021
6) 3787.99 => 1.167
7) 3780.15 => 1.59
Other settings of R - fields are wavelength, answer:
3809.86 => 1.831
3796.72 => 1.405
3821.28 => 0.9814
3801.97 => 1.411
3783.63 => 1.718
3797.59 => 0.9457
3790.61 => 1.333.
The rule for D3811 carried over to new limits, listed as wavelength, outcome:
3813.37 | 1.25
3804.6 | 1.495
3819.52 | 1.297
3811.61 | 1.682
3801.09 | 1.282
